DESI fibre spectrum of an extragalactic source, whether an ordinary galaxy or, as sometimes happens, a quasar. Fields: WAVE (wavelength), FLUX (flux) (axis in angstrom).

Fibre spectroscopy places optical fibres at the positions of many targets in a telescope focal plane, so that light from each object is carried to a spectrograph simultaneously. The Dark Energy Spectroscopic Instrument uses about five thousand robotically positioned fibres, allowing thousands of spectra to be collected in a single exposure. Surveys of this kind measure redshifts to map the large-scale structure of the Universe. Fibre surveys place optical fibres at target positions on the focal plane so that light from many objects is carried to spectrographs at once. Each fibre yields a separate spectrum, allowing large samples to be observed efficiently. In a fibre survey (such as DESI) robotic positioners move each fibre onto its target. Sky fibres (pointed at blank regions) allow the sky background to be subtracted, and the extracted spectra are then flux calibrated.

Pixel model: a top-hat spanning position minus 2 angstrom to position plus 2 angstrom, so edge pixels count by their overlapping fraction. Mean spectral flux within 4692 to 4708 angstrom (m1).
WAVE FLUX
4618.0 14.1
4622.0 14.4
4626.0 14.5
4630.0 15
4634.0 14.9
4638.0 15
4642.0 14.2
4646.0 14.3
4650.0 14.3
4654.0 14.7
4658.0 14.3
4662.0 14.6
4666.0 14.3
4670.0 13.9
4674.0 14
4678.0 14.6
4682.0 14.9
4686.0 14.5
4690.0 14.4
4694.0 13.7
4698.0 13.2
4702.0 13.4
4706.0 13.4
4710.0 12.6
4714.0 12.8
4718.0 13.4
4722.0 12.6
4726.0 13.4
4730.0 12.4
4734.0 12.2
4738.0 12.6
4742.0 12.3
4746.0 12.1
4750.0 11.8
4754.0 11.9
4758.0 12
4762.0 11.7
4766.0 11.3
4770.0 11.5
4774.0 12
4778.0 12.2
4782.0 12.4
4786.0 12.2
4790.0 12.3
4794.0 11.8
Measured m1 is 13.4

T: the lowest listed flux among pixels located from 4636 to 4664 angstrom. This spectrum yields 14.2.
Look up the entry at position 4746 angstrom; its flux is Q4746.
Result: 12.1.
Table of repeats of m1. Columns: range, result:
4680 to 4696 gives 14.4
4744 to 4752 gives 11.9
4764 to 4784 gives 11.9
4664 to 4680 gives 14.2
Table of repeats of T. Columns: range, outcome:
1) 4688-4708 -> 13.2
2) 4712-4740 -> 12.2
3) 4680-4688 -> 14.5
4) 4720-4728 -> 12.6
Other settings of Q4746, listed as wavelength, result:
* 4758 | 12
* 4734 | 12.2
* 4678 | 14.6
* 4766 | 11.3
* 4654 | 14.7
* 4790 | 12.3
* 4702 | 13.4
